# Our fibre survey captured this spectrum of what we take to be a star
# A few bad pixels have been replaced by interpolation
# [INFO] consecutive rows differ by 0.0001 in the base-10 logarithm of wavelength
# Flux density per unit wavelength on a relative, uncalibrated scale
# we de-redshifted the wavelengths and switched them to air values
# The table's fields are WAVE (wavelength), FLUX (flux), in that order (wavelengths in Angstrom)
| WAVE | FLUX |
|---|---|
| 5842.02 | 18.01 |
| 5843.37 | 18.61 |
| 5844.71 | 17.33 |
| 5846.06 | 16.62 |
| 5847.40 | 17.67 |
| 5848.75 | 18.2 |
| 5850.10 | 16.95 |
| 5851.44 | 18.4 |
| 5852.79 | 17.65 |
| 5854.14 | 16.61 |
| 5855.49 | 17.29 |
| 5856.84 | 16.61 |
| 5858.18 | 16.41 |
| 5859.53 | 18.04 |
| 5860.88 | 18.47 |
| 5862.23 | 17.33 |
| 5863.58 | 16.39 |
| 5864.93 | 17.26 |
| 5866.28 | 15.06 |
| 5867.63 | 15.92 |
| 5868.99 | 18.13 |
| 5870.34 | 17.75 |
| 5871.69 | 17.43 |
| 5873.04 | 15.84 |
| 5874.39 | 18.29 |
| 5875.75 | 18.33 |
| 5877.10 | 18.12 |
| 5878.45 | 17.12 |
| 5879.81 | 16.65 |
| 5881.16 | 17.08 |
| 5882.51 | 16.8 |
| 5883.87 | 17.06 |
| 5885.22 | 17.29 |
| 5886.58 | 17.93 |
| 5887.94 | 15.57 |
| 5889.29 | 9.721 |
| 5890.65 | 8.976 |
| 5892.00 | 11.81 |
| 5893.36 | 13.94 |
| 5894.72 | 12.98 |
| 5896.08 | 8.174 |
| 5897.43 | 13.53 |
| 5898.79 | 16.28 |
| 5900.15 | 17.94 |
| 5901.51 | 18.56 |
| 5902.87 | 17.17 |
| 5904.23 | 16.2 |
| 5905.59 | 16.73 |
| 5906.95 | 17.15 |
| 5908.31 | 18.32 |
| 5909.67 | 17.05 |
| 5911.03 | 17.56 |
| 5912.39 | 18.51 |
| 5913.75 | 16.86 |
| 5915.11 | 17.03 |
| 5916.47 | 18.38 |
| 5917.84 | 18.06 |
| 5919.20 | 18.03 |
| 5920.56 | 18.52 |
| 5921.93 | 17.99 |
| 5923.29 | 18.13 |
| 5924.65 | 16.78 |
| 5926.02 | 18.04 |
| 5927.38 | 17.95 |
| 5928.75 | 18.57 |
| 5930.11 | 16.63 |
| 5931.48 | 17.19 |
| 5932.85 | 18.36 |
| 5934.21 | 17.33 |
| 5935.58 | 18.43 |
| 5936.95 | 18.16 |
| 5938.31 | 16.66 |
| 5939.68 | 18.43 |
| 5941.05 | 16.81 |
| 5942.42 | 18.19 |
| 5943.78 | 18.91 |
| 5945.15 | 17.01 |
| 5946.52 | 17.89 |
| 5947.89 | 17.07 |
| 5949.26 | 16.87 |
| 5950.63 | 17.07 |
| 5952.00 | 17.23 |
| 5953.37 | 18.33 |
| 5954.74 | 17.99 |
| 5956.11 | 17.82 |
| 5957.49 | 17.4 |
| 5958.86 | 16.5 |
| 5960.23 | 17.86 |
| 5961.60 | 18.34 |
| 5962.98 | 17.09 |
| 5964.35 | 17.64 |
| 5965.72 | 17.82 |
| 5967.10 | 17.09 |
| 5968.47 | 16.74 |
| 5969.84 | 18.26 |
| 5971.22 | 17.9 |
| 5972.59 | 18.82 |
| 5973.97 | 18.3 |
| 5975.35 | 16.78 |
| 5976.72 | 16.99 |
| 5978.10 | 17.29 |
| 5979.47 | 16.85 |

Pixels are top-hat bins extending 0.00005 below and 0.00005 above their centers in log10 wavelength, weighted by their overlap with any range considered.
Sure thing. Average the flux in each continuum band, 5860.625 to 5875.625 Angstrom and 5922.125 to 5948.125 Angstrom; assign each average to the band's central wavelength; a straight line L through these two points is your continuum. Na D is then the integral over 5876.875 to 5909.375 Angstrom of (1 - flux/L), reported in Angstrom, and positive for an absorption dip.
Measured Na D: 3.5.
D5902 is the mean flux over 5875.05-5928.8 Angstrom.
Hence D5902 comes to 16.4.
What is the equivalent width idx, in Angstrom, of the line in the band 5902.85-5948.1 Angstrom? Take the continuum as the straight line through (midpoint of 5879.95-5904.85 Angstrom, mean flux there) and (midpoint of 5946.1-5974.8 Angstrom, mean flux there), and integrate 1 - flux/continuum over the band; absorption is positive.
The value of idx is -4.1 Angstrom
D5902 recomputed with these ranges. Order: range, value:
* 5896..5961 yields 17.4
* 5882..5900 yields 13.9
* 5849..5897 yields 16.1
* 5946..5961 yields 17.5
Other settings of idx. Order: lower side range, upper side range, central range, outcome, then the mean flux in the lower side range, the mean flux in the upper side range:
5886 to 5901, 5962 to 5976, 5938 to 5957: -1.4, 13.4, 17.7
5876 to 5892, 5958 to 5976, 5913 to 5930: -1.4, 15.6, 17.6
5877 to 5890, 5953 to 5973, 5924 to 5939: -0.5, 16.2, 17.7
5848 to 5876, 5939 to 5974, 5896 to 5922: 0.5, 17.2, 17.7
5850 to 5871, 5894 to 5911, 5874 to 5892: 0.7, 17.1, 15.9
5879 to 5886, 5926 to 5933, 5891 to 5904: 2.1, 17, 17.7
